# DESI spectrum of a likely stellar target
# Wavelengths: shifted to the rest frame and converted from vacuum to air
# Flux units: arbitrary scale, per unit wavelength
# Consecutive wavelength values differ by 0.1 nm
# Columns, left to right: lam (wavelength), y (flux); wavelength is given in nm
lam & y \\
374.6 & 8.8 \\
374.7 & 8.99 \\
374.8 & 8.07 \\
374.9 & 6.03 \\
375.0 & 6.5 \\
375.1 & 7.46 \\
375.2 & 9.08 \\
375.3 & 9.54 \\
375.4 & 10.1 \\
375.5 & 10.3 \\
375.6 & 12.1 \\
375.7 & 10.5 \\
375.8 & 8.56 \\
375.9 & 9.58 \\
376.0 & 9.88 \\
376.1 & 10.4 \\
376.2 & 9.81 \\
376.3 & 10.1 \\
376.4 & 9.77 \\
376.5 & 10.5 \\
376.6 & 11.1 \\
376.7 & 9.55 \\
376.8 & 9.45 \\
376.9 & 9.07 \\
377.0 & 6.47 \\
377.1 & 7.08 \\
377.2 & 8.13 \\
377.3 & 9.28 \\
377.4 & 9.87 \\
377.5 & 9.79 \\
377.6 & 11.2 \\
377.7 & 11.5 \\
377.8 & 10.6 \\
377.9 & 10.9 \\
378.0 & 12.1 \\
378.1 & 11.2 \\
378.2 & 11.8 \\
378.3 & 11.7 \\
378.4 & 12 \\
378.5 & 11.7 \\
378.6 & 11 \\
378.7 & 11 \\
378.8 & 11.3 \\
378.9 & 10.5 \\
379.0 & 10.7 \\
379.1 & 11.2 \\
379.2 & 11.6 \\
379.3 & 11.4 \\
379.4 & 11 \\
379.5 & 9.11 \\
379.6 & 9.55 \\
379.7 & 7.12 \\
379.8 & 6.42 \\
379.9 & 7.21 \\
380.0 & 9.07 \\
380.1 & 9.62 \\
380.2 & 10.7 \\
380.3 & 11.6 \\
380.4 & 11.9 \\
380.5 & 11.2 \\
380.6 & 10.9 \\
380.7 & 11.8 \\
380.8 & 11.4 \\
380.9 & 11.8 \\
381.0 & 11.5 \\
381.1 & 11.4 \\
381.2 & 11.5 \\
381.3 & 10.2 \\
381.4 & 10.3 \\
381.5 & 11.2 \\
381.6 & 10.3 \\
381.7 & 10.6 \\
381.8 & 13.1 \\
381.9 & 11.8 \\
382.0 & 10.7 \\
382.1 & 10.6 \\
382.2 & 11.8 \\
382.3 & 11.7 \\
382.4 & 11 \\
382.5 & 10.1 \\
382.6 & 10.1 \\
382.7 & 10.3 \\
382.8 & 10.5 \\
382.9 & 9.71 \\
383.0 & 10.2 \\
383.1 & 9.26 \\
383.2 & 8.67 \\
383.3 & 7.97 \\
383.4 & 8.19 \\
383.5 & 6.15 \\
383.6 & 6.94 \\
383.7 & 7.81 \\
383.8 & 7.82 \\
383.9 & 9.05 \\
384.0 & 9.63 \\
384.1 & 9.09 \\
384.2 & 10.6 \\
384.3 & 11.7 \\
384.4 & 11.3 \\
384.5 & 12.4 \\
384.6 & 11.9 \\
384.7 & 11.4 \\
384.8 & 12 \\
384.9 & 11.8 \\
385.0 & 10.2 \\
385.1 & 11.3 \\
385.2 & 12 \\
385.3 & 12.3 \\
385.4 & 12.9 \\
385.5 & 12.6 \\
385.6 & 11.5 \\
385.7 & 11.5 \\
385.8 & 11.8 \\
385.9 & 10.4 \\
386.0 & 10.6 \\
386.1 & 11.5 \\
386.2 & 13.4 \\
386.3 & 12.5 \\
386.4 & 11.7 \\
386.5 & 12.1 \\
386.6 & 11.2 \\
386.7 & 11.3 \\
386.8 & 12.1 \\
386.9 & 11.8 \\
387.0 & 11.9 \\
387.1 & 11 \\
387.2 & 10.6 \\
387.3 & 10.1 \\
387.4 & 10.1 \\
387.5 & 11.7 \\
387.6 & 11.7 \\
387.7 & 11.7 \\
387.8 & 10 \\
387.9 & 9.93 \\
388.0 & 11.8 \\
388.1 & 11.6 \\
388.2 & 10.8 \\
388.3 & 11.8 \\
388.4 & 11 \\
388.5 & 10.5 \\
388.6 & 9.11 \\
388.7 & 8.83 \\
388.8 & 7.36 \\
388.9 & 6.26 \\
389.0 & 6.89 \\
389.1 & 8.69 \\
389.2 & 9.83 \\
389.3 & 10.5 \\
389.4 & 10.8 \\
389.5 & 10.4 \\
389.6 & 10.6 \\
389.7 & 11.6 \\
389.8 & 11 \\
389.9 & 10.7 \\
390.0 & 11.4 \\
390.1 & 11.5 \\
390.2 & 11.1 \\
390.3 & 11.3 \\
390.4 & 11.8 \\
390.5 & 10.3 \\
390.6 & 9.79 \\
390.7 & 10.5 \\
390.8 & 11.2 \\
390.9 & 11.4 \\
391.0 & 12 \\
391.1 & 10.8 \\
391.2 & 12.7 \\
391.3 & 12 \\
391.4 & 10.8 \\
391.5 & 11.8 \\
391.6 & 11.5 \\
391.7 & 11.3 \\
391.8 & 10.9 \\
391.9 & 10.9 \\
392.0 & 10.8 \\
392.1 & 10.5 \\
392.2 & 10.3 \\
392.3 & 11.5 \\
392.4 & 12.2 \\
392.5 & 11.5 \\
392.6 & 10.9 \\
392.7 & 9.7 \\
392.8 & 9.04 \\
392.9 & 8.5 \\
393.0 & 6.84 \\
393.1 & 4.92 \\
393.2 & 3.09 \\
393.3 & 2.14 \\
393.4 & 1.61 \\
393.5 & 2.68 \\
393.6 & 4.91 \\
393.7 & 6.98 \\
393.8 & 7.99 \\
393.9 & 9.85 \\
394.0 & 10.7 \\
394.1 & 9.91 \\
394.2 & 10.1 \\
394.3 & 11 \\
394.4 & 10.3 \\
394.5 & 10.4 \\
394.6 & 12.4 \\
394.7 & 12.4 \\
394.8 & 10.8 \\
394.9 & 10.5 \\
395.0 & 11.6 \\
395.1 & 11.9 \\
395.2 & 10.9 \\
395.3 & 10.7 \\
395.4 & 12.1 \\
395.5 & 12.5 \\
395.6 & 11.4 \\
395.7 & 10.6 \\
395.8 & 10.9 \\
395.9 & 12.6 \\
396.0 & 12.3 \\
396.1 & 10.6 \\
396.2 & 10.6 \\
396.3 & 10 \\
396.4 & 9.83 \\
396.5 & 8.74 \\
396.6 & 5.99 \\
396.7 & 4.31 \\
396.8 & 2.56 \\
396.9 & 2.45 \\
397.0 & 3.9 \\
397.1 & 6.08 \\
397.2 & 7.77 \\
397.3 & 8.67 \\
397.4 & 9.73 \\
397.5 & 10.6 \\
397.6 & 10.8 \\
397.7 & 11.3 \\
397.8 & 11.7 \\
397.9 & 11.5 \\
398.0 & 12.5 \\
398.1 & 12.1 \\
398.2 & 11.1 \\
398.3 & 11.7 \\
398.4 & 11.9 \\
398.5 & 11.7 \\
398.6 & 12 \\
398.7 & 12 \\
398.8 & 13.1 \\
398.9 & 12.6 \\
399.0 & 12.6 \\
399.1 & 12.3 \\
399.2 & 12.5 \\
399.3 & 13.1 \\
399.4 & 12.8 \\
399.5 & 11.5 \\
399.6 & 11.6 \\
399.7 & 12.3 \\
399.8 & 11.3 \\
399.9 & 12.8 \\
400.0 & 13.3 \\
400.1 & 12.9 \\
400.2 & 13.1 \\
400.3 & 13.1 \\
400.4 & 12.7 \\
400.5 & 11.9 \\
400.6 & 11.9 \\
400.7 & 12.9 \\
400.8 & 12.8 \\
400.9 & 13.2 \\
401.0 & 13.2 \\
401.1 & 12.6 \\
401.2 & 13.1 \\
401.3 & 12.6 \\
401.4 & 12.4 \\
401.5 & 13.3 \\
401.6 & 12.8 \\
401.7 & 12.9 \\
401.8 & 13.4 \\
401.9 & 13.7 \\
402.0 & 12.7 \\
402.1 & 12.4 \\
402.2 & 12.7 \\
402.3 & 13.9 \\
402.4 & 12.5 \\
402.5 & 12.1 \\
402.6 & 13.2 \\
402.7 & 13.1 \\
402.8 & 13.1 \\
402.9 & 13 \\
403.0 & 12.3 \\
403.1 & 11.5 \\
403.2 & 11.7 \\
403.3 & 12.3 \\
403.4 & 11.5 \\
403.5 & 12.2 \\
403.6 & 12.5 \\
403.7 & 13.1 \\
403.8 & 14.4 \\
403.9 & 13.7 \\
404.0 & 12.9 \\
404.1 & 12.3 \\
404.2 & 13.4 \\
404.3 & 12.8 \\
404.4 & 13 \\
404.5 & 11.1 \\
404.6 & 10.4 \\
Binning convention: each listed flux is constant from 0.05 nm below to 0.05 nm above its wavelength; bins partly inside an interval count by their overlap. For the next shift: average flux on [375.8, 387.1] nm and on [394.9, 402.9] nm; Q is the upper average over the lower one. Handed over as 1.08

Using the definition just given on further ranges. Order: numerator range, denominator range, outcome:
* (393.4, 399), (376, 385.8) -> 0.95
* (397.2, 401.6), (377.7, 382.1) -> 1.12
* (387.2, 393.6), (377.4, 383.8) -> 0.95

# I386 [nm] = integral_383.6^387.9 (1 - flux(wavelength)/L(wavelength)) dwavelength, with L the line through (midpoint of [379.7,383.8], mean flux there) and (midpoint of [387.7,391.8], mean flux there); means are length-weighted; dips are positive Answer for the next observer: -0.32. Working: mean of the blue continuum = 10.1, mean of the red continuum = 10.6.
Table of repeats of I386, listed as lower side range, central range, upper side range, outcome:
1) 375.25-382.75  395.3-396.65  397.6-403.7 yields 0.16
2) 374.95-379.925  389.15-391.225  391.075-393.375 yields -0.27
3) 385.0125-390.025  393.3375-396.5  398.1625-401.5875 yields 0.50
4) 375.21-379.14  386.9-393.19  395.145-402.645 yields 0.26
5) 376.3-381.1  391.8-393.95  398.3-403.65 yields 0.68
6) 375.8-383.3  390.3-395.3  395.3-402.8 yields 0.58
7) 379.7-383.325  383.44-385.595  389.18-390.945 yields 0.02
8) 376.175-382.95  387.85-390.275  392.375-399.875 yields -0.02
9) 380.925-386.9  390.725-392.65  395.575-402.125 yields -0.05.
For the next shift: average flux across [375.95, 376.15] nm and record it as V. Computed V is 10.1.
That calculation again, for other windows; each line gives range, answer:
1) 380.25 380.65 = 11.4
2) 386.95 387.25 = 11.2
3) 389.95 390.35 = 11.3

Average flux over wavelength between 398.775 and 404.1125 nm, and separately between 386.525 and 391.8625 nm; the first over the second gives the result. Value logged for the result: 1.18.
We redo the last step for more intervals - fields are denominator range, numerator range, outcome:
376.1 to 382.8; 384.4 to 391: 1.05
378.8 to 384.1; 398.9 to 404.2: 1.25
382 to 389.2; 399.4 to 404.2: 1.21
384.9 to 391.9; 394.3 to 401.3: 1.01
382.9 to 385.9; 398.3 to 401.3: 1.21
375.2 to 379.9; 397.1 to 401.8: 1.19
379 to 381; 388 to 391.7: 1.03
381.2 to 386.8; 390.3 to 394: 0.87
